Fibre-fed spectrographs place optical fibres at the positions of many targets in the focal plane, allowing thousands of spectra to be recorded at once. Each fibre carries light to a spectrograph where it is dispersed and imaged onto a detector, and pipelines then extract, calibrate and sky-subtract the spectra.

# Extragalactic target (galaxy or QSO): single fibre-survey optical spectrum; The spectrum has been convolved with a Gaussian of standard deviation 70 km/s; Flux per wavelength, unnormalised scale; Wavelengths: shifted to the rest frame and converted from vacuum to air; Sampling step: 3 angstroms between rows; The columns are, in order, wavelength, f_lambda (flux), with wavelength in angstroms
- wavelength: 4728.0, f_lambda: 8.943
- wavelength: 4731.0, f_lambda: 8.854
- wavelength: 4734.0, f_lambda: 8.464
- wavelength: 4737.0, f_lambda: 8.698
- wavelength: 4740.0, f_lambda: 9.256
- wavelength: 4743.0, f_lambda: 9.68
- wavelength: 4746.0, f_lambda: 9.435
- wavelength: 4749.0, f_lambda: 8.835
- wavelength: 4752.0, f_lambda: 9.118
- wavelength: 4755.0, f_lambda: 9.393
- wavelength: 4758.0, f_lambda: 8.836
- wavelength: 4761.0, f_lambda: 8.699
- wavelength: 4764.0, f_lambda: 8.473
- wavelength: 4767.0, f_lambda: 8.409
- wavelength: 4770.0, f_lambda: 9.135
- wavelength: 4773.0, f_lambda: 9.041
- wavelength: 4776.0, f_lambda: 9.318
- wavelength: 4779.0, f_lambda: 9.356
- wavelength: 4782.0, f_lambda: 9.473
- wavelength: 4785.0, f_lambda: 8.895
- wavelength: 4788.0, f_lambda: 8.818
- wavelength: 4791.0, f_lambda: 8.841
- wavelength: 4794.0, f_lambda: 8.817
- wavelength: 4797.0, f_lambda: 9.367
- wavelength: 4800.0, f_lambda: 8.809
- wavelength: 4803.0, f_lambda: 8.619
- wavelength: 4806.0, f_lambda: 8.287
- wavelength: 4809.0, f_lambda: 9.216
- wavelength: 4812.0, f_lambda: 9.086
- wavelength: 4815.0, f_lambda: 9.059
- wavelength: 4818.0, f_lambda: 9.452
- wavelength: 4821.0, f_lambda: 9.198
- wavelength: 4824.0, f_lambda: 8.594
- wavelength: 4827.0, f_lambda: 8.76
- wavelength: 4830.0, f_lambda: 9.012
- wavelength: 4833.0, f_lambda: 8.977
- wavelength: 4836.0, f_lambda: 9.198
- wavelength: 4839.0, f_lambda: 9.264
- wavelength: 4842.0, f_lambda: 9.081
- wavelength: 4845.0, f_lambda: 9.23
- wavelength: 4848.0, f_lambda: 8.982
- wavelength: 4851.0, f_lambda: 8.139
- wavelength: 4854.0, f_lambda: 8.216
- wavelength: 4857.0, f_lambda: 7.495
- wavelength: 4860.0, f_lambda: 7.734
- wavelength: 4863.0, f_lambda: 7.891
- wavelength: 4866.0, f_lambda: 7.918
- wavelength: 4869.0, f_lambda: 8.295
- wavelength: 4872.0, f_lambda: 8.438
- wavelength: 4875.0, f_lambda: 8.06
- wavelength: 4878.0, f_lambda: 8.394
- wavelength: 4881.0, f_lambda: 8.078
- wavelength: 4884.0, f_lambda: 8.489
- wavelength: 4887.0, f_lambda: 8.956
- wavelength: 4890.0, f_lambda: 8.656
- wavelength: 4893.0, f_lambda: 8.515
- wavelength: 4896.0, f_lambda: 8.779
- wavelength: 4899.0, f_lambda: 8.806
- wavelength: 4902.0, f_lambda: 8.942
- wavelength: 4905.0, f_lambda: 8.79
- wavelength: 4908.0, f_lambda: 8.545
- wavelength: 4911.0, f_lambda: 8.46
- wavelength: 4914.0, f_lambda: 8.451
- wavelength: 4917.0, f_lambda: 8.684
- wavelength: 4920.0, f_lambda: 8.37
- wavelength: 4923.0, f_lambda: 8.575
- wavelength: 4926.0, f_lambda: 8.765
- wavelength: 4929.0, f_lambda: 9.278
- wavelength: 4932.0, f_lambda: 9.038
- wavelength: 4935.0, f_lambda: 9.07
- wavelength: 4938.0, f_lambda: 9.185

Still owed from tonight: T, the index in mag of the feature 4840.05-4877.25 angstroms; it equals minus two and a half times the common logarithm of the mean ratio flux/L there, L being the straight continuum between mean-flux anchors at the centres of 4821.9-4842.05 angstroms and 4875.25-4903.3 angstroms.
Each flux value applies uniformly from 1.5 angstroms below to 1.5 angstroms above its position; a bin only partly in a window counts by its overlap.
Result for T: 0.06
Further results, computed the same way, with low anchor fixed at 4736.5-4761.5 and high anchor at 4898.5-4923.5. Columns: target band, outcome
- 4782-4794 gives 0.01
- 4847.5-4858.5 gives 0.09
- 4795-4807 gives 0.02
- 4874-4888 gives 0.04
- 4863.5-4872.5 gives 0.08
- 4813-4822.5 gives -0.04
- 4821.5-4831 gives 0.01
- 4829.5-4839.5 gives -0.03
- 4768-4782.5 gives -0.02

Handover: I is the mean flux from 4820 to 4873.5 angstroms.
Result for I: 8.57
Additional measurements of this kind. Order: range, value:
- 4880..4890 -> 8.55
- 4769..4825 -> 9.02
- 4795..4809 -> 8.82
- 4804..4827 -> 8.96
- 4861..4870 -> 8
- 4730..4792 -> 9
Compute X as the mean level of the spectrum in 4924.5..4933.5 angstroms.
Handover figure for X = 9.03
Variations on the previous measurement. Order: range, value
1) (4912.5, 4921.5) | 8.5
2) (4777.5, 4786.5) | 9.24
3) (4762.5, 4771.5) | 8.67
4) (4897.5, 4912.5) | 8.71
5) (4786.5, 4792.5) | 8.83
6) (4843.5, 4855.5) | 8.64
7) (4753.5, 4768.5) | 8.76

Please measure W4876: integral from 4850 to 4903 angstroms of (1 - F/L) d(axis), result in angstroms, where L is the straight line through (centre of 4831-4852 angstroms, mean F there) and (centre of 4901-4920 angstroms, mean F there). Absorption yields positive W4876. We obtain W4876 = 2.91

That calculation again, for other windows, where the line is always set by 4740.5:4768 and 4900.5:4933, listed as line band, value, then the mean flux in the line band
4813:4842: -0.60 angstroms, 9.06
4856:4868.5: 1.42 angstroms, 7.81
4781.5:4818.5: -0.12 angstroms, 8.95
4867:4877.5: 0.64 angstroms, 8.26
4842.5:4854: 0.13 angstroms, 8.74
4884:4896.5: 0.10 angstroms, 8.69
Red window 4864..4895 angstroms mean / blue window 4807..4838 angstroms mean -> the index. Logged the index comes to 0.9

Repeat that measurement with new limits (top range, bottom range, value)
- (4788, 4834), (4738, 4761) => 0.97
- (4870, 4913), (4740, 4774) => 0.95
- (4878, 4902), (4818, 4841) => 0.95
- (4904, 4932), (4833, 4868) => 1.02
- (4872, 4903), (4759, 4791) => 0.96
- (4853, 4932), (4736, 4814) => 0.94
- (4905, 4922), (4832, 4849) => 0.93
